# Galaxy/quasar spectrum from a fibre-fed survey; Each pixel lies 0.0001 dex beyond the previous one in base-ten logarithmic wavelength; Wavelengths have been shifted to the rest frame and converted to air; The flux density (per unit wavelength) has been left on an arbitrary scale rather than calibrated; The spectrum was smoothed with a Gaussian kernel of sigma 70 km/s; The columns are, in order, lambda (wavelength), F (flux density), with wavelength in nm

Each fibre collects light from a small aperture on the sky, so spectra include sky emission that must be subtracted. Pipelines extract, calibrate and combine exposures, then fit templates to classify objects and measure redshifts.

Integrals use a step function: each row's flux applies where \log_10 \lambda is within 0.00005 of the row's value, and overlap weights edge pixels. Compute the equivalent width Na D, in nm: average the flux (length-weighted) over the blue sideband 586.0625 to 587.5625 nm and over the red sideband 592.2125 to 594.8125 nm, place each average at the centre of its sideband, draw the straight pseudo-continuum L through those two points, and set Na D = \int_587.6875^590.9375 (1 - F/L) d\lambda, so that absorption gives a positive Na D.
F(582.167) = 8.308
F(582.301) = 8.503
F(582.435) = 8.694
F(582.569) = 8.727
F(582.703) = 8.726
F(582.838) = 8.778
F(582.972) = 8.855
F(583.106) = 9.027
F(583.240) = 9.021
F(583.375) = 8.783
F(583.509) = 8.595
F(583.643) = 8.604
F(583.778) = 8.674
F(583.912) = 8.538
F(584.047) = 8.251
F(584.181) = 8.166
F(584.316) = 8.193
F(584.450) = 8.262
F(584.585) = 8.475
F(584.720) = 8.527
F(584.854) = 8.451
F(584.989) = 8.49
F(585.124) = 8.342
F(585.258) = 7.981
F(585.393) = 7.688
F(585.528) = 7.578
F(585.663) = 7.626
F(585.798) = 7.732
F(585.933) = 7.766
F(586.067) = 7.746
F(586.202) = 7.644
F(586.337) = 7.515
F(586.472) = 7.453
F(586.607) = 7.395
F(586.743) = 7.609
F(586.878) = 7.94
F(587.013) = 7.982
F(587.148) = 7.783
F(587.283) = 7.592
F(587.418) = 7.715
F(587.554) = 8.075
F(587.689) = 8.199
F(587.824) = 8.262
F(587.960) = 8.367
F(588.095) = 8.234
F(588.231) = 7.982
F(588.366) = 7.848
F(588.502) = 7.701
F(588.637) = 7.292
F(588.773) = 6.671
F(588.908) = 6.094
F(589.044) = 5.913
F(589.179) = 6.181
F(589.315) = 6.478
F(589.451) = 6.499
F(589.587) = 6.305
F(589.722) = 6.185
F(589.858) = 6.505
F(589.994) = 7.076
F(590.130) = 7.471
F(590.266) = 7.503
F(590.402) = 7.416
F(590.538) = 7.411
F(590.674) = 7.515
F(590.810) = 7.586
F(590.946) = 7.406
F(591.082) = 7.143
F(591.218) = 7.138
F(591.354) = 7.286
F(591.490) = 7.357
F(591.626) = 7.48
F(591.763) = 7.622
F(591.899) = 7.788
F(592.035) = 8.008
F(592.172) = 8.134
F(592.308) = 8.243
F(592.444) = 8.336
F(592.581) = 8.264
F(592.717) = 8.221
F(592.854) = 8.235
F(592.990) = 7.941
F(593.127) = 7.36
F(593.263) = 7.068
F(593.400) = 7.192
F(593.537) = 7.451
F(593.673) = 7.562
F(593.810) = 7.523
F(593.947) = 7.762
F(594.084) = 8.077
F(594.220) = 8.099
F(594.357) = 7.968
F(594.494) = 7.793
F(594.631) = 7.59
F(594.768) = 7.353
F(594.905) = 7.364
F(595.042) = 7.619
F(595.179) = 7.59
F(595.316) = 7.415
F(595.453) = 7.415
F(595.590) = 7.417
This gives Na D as 0.231 nm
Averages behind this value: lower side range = 7.68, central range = 7.18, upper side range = 7.8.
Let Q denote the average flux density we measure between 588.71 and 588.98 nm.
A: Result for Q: 6.38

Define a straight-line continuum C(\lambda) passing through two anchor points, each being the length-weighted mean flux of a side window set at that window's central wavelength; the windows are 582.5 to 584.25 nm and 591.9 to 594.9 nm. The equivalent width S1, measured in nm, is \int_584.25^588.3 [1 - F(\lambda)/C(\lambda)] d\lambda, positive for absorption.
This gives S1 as 0.225 nm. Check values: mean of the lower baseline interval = 8.67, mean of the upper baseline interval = 7.81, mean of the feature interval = 7.95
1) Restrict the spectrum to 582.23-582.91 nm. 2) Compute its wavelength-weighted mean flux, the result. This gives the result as 8.68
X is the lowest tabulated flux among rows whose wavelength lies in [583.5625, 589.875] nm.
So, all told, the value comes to 5.913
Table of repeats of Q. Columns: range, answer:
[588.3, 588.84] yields 7.37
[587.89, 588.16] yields 8.29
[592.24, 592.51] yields 8.31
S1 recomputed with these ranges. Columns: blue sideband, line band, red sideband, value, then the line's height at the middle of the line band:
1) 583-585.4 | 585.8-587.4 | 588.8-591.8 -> 0.04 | 7.88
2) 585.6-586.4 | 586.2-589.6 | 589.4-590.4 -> -0.07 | 7.27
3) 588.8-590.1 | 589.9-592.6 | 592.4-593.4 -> -0.16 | 7.16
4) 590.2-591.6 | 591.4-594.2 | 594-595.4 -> -0.09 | 7.53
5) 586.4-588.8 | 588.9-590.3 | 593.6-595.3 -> 0.22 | 7.77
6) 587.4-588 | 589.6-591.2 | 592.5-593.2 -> 0.18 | 8.07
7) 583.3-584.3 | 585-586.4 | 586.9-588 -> 0.07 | 8.23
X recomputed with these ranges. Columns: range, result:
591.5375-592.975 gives 7.48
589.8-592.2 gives 6.505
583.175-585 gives 8.166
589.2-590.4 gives 6.185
